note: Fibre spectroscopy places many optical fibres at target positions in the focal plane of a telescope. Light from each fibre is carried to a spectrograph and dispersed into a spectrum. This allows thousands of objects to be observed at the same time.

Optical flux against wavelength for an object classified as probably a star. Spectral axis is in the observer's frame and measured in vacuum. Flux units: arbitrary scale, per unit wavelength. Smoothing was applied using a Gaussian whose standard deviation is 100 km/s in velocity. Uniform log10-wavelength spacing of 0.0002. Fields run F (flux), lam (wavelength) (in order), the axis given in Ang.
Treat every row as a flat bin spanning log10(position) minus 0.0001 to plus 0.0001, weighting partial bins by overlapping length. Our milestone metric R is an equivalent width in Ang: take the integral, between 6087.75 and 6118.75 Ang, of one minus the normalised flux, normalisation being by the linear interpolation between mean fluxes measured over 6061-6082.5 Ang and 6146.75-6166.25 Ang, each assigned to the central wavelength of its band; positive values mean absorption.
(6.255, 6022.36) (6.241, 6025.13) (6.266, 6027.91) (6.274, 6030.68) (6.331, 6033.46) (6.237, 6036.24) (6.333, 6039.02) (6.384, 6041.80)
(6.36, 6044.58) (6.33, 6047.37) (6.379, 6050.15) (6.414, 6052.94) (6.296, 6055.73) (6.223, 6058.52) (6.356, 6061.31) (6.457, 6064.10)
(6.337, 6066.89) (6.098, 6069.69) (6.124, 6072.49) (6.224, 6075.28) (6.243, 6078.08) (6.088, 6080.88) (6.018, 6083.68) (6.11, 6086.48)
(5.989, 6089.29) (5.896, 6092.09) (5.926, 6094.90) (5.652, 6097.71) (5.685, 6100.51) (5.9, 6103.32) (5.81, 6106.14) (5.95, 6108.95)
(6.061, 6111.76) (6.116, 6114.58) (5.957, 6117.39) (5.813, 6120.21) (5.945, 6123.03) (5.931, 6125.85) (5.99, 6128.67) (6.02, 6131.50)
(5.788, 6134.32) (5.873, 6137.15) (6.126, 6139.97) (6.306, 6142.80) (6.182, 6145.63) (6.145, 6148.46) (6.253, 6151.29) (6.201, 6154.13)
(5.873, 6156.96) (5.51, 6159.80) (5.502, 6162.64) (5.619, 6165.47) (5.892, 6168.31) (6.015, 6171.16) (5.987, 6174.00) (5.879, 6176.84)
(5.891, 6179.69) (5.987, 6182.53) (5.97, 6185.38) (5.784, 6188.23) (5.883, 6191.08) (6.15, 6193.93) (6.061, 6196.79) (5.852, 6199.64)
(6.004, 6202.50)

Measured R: 1.0 Ang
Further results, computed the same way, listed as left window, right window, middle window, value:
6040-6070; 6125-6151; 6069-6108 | 1.5 Ang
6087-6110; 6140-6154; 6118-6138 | 0.5 Ang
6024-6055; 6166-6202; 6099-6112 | 0.6 Ang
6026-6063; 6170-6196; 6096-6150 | 1.3 Ang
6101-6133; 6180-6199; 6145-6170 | 0.2 Ang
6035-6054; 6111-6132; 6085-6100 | 0.5 Ang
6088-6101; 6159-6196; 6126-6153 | -1.0 Ang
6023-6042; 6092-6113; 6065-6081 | -0.4 Ang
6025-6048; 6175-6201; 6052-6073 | -0.2 Ang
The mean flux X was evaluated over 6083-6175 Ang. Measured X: 5.94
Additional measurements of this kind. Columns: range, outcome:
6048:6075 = 6.3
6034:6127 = 6.11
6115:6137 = 5.93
